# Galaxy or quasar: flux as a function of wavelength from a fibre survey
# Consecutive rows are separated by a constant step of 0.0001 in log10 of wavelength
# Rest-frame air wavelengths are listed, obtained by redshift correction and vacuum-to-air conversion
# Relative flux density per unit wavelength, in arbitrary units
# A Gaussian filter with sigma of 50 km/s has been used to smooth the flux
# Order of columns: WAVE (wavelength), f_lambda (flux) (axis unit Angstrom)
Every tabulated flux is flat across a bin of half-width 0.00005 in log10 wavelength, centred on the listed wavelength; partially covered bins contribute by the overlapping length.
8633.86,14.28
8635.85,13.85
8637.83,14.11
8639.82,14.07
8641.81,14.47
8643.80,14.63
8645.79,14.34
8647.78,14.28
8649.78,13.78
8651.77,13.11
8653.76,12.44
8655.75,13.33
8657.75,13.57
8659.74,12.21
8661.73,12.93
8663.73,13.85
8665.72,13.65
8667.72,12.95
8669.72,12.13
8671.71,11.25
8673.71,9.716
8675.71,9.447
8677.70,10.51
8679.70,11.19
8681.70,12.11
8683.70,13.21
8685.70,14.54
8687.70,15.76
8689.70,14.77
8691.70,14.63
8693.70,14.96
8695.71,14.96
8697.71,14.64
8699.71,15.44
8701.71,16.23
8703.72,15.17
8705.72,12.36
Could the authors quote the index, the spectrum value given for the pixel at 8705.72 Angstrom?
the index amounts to 12.36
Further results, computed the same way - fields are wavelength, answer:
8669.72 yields 12.13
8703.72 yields 15.17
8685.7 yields 14.54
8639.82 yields 14.07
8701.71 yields 16.23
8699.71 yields 15.44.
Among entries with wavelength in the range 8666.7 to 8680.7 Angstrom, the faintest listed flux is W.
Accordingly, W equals 9.447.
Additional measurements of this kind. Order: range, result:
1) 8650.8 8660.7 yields 12.21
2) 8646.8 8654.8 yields 12.44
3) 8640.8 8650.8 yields 13.78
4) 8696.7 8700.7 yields 14.64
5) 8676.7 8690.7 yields 10.51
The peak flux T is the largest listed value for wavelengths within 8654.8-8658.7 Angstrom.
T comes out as 13.57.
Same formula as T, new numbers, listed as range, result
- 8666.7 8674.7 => 12.95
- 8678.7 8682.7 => 12.11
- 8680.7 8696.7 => 15.76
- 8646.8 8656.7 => 14.28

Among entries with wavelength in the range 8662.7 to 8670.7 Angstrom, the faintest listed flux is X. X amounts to 12.13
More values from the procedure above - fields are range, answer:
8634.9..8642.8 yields 13.85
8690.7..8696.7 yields 14.63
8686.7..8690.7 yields 14.77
